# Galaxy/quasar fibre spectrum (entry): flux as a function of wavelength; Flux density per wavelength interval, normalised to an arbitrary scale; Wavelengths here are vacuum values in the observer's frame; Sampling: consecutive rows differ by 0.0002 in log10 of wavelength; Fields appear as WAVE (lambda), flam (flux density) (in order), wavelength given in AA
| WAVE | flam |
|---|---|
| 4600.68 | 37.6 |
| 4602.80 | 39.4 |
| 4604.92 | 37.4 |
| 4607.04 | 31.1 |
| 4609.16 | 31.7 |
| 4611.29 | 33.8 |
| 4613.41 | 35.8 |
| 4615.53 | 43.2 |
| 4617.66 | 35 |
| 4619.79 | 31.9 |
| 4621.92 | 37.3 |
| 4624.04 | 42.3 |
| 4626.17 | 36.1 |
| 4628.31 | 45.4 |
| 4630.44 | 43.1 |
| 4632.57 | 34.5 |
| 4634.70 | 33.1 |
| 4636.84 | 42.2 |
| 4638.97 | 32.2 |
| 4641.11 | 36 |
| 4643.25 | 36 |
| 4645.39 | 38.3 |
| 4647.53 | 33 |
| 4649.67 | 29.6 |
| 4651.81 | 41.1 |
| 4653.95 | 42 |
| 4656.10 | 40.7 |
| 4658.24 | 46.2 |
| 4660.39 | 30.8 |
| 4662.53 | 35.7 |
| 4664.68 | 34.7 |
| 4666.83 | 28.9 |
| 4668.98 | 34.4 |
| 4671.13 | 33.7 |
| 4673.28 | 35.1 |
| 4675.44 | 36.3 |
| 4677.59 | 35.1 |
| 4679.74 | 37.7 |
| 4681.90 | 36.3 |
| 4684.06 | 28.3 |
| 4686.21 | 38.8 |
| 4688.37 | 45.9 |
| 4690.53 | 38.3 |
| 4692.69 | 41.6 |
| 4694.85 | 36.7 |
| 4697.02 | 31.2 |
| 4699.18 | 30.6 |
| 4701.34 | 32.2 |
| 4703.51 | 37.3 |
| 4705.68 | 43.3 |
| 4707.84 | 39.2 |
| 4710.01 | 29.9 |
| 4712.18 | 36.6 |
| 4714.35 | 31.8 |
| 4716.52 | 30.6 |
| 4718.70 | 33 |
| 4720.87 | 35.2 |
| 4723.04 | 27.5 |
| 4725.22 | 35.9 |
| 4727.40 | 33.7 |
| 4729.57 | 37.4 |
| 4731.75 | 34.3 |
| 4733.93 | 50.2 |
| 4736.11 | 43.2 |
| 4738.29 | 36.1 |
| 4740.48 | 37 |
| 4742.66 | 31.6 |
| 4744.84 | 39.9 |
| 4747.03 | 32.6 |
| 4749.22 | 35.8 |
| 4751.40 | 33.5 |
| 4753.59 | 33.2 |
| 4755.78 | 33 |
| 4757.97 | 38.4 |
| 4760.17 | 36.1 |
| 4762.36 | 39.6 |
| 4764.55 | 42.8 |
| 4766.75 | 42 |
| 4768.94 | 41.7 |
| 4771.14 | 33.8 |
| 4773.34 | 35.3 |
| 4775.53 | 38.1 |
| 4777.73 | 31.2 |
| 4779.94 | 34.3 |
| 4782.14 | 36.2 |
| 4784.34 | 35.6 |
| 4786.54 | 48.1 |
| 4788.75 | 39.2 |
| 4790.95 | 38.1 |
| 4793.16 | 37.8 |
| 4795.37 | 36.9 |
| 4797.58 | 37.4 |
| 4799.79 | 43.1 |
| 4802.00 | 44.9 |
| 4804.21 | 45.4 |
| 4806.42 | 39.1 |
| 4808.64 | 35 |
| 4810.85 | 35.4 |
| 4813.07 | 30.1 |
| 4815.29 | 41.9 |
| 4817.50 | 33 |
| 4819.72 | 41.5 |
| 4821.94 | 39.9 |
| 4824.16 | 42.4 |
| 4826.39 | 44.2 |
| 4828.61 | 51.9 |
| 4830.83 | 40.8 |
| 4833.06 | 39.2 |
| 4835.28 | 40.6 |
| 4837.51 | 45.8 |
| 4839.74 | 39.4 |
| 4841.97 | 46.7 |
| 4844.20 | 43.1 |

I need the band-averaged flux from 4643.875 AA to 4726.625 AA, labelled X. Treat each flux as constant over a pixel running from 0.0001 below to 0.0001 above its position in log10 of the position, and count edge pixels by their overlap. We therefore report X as 35.6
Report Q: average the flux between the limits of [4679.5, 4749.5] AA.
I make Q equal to 36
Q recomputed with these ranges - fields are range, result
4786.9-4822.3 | 38.8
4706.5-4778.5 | 36.1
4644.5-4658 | 38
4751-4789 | 37.4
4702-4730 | 34.6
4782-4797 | 39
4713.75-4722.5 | 32.4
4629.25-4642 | 37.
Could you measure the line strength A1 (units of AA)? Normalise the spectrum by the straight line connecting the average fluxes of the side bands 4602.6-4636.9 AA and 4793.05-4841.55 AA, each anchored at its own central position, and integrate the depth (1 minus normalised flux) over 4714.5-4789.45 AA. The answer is 5.2 AA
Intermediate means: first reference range 37.1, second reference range 40.4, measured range 36.6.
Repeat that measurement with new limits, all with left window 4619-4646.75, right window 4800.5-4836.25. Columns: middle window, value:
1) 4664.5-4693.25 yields 1.69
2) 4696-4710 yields 1.24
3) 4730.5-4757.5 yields 1.72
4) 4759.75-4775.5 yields 0.31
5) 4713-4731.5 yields 2.70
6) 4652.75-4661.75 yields -0.44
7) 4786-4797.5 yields 0.17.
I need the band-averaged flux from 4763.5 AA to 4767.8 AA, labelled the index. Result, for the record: 42.3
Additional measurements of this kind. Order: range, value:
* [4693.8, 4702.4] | 32.7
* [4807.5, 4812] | 35.1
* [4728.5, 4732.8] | 35.8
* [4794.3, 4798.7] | 37.2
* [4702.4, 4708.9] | 39.9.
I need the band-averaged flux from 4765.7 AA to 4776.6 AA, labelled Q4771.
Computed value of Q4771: 38.2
